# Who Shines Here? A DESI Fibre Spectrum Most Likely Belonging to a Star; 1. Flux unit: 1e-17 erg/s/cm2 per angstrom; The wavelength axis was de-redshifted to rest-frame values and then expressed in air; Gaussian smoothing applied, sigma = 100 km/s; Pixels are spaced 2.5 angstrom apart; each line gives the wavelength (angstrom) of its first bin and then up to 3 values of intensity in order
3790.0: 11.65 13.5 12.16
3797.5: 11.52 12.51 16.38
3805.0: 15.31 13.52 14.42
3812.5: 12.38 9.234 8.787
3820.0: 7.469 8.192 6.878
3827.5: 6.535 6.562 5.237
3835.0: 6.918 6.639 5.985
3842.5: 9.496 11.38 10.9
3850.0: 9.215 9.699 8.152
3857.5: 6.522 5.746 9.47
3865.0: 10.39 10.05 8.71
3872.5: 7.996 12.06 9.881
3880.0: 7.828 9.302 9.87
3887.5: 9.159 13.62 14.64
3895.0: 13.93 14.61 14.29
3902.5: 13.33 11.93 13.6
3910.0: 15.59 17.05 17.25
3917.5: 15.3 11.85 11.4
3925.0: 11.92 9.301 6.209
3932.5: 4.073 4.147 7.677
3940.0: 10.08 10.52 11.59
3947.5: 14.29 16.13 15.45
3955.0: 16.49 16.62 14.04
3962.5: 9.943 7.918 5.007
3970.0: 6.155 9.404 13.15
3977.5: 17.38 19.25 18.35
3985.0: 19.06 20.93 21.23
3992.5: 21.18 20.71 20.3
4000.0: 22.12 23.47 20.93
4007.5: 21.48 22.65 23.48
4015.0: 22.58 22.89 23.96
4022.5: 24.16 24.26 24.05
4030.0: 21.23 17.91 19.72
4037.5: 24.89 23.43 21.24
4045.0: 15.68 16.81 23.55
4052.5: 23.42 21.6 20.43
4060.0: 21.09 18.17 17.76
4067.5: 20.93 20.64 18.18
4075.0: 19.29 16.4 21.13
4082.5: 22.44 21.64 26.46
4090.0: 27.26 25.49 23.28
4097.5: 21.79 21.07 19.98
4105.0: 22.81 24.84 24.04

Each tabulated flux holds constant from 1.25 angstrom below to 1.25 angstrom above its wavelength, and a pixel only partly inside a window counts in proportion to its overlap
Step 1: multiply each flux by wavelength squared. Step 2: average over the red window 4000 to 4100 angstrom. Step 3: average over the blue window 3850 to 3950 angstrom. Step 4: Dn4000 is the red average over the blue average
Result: 2.14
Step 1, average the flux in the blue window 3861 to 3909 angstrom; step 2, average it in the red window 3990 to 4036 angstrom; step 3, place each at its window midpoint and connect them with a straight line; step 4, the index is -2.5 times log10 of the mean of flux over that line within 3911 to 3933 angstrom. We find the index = 0.19 mag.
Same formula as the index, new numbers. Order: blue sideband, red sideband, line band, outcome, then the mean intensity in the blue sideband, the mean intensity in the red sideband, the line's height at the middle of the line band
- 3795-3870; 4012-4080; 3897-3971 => 0.246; 9.53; 21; 15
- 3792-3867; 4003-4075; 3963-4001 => 0.149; 9.67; 21.3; 18.1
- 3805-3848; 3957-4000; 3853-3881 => 0.214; 9.01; 15.5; 10.7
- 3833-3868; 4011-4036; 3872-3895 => 0.046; 8.51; 22.5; 11.2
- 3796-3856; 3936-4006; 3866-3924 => 0.012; 9.74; 15.3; 12.4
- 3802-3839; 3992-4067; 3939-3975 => 0.416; 9.47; 21.5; 17.3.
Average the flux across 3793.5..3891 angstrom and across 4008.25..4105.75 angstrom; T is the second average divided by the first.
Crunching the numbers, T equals 2.2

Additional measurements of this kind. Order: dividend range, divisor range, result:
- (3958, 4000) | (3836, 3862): 1.84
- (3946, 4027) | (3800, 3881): 1.92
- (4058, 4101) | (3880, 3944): 1.85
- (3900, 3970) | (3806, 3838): 1.34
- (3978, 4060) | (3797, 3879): 2.26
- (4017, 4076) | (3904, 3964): 1.73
